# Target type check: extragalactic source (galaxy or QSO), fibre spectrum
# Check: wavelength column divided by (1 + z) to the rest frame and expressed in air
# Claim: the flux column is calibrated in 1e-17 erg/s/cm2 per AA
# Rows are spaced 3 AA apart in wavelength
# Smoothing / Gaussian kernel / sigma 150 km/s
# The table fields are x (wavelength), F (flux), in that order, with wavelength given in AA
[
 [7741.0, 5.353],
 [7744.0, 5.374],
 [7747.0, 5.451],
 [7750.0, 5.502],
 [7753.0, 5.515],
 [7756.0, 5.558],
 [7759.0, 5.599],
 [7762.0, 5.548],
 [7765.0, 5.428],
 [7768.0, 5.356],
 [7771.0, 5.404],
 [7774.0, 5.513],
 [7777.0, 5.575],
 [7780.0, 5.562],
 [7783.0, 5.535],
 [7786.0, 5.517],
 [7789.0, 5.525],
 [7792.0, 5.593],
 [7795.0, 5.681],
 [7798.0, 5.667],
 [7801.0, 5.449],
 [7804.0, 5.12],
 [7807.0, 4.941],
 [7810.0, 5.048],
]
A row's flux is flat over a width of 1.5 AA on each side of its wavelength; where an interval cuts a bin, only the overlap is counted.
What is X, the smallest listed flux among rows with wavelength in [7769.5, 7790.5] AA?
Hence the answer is 5.404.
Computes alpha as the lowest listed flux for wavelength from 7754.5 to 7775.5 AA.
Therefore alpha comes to 5.356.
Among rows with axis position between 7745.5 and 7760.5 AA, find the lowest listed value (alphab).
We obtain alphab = 5.451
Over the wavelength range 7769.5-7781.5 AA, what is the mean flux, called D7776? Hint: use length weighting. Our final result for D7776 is 5.51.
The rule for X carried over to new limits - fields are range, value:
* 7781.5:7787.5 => 5.517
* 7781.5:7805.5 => 5.12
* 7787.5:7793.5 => 5.525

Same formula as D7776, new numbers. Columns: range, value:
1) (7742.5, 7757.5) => 5.48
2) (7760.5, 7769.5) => 5.44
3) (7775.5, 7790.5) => 5.54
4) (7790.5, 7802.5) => 5.6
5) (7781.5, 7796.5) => 5.57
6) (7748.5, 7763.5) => 5.54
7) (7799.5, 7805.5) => 5.28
